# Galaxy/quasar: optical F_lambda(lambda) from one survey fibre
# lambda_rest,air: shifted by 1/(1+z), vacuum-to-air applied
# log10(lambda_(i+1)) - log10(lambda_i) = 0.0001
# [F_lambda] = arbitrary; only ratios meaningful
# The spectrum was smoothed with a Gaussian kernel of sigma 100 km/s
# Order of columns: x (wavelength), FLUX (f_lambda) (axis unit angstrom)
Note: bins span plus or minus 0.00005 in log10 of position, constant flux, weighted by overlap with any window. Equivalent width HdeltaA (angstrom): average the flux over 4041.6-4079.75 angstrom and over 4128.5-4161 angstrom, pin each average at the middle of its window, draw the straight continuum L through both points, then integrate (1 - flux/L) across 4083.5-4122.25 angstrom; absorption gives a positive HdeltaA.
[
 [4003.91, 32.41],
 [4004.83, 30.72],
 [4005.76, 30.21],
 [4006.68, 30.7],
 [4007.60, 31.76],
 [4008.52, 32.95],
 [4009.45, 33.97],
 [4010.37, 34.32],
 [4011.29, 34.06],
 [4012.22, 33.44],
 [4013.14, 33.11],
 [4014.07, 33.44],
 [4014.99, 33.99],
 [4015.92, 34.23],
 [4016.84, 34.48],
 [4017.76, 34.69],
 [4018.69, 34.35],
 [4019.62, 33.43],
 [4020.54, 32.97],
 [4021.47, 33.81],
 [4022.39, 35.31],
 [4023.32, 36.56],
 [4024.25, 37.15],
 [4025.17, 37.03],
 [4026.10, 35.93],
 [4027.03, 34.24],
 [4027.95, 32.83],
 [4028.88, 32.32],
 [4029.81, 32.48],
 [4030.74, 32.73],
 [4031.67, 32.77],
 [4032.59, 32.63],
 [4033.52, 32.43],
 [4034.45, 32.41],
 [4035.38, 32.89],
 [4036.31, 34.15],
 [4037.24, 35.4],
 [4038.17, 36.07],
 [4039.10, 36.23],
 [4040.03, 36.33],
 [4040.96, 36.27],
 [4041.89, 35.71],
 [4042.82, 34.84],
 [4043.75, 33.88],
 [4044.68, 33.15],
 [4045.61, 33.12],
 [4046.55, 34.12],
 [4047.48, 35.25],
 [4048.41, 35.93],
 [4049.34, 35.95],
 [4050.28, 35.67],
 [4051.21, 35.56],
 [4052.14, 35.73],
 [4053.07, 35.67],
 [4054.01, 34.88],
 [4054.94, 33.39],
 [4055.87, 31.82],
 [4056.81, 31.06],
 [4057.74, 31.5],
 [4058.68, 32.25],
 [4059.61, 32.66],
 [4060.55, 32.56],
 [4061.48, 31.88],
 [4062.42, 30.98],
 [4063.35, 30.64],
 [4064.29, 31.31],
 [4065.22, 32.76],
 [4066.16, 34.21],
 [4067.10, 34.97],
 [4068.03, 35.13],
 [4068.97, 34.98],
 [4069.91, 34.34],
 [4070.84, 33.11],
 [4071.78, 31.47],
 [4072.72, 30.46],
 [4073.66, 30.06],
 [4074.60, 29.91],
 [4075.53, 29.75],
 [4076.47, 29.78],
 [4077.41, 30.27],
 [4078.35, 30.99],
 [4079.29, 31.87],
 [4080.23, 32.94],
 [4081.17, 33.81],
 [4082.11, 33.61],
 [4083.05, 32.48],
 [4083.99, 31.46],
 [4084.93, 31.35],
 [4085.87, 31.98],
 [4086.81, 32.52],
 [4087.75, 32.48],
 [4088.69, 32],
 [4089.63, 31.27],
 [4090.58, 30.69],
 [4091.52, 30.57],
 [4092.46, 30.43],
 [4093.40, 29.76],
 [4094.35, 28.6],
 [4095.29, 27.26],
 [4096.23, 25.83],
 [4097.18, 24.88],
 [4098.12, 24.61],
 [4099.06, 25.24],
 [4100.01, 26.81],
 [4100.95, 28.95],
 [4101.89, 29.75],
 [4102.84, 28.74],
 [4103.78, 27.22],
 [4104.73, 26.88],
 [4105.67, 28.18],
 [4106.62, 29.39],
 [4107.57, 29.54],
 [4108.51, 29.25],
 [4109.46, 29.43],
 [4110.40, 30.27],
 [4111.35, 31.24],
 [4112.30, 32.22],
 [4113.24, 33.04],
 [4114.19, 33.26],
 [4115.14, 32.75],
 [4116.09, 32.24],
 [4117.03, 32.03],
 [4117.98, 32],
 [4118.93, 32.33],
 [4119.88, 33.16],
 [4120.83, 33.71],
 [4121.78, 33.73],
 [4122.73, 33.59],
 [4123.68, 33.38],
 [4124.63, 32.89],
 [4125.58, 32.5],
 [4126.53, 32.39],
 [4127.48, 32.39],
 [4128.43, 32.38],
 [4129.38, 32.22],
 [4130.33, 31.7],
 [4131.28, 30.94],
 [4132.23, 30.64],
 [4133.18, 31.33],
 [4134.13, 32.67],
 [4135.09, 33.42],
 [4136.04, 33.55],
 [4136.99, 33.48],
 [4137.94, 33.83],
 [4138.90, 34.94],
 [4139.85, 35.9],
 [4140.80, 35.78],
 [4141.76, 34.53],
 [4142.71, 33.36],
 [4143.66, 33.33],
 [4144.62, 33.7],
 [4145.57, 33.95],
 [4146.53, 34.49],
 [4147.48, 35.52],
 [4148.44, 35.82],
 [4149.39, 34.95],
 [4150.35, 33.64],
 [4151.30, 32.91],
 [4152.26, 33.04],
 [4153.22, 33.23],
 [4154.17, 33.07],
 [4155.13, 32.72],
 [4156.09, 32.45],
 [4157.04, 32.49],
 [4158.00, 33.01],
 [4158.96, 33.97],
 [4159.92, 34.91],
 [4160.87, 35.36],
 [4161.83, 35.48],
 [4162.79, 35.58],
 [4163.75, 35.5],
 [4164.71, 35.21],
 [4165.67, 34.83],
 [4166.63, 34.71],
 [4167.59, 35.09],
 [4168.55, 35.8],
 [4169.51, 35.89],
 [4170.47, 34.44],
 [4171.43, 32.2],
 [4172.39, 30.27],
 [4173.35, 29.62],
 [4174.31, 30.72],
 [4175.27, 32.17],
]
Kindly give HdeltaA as 3.60 angstrom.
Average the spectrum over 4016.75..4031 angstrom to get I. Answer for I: 34.4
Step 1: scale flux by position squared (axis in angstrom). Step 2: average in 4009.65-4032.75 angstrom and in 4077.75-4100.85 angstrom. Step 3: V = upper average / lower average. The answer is 0.91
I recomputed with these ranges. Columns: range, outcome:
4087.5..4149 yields 31.5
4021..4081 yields 33.5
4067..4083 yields 32.1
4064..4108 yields 30.5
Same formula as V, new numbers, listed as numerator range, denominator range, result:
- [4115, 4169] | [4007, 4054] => 1.03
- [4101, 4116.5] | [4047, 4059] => 0.91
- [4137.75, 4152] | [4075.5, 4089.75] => 1.11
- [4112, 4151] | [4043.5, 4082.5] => 1.05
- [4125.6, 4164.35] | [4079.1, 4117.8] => 1.14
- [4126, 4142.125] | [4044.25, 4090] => 1.04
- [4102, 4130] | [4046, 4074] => 0.97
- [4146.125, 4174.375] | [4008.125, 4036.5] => 1.07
